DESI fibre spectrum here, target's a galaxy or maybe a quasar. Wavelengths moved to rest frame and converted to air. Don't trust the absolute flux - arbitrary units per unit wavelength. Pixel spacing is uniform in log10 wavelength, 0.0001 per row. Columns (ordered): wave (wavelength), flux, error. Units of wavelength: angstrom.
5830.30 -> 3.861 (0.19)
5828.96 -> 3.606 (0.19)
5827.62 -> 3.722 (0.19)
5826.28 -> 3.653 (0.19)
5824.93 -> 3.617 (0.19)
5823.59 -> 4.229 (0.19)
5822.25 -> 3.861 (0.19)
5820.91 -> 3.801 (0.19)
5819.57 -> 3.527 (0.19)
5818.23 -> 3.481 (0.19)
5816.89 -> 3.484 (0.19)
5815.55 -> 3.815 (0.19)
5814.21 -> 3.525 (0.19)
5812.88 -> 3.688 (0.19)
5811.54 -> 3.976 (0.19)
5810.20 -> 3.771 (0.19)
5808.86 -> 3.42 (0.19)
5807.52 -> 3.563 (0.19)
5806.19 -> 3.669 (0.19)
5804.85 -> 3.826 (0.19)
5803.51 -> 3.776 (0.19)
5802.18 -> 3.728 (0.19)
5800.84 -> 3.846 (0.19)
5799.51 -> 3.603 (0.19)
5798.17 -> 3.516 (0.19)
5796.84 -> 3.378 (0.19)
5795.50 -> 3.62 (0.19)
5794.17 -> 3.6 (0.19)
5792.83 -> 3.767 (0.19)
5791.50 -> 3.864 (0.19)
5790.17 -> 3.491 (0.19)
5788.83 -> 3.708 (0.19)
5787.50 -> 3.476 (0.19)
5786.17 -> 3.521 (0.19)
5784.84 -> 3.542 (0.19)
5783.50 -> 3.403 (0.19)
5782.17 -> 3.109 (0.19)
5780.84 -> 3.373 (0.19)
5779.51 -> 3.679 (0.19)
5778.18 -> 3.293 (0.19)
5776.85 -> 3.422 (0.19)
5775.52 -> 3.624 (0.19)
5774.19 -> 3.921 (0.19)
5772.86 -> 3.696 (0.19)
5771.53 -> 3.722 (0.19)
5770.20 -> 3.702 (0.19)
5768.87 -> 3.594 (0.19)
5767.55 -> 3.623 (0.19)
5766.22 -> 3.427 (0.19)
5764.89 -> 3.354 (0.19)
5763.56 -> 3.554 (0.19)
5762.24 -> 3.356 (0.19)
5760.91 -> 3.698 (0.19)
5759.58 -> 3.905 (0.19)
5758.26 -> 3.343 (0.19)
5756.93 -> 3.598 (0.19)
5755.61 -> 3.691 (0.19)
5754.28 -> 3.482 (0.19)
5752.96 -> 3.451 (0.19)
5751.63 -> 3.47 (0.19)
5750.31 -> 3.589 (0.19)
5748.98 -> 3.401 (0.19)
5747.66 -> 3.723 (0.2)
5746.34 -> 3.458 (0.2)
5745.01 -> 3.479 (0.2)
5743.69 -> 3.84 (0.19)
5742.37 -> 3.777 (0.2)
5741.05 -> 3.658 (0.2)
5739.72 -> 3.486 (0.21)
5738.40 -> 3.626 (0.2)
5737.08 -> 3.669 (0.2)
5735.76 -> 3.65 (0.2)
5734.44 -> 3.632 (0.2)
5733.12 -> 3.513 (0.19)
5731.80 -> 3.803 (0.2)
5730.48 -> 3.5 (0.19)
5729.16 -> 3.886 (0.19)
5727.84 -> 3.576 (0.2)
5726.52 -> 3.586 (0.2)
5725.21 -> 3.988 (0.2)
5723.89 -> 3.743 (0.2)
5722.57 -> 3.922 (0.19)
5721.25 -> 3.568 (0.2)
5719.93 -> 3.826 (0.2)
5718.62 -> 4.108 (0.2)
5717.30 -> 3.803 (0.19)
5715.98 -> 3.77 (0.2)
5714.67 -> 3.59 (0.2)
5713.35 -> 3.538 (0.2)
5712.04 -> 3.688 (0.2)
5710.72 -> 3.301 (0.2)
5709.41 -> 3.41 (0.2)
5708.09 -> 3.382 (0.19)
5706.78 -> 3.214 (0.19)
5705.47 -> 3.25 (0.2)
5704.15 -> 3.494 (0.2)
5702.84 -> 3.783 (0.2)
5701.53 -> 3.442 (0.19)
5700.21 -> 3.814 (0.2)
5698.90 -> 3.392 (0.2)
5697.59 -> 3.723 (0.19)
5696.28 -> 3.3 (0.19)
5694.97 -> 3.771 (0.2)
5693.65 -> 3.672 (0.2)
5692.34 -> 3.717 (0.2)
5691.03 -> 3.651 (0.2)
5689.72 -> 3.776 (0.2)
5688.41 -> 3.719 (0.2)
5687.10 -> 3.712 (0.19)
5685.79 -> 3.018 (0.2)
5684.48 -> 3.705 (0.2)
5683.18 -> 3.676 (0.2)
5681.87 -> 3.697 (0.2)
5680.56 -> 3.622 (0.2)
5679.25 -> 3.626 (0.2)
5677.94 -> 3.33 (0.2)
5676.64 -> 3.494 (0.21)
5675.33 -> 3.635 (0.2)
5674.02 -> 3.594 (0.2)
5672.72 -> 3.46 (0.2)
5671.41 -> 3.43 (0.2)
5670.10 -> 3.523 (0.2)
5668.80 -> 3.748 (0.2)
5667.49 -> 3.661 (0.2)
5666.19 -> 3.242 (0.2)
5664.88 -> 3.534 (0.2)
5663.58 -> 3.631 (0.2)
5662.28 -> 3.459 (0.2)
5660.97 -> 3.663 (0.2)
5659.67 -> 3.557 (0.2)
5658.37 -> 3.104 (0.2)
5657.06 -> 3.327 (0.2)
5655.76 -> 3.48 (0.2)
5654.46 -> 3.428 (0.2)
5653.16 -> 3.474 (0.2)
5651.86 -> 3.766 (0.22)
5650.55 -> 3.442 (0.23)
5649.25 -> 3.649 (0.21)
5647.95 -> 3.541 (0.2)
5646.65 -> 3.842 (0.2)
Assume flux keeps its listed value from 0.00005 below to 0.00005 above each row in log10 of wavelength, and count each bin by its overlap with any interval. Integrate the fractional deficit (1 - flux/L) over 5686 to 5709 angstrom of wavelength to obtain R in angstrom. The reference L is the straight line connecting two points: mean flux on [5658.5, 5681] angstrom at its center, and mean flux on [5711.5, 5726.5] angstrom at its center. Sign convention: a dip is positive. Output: 0.6 angstrom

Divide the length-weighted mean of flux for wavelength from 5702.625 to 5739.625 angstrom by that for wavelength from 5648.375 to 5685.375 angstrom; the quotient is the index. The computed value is 1.0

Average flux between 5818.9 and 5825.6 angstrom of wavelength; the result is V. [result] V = 3.81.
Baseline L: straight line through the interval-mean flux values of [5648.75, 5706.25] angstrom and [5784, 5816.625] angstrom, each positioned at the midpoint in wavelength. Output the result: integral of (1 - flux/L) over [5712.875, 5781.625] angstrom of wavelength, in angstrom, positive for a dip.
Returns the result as -0.4 angstrom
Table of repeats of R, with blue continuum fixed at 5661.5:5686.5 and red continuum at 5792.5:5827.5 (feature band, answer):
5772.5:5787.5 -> 0.6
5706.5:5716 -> 0.3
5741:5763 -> 0.2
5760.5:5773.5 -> 0.2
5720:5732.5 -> -0.5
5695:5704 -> -0.1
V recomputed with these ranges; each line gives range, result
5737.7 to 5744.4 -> 3.68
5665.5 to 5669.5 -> 3.55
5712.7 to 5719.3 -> 3.76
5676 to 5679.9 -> 3.49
